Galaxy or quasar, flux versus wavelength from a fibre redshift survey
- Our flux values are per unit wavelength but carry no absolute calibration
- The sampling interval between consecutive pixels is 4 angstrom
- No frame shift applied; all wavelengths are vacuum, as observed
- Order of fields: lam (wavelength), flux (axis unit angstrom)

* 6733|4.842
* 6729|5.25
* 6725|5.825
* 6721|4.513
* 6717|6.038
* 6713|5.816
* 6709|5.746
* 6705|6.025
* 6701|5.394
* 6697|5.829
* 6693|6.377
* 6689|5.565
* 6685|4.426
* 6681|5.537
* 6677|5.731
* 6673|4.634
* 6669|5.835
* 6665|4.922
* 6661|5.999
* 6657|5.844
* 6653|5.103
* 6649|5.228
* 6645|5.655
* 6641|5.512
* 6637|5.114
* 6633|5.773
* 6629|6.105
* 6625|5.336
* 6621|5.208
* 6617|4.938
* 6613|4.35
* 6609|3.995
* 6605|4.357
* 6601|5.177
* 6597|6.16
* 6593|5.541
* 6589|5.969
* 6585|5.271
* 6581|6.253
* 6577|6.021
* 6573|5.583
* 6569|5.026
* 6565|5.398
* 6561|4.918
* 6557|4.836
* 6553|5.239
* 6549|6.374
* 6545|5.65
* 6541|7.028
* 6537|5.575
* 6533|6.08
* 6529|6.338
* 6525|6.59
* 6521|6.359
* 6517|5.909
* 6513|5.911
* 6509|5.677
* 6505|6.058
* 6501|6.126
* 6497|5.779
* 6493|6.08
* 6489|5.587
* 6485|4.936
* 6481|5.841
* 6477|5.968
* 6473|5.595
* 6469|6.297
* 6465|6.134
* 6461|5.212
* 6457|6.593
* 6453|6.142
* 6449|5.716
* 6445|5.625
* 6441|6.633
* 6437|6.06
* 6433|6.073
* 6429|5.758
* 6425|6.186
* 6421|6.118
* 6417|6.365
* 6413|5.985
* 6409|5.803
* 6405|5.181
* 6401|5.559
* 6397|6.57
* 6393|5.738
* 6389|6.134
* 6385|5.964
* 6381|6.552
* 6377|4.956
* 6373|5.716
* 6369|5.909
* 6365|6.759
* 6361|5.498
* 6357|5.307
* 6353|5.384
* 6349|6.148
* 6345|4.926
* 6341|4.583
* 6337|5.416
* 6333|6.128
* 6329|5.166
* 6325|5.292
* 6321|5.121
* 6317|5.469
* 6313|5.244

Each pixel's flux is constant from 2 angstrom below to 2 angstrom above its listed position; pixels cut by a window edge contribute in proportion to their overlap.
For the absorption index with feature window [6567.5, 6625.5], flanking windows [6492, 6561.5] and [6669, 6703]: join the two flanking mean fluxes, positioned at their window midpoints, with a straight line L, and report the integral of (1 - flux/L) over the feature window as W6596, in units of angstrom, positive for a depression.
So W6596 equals 4.6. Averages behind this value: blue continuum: 5.94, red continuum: 5.46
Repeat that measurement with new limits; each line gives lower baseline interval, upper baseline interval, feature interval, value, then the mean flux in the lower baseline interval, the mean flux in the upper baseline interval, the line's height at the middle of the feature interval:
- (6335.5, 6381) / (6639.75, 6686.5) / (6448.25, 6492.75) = -2.78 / 5.56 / 5.38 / 5.49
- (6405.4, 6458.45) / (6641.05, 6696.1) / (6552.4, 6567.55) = 1.71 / 6.05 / 5.46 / 5.73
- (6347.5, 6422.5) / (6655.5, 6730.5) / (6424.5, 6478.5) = -1.80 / 5.87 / 5.54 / 5.8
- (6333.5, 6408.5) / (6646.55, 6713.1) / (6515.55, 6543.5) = -3.28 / 5.69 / 5.52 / 5.61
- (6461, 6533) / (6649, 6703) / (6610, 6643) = 2.02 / 5.94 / 5.47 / 5.6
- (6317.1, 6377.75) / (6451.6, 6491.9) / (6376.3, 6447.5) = -3.83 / 5.5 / 5.83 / 5.67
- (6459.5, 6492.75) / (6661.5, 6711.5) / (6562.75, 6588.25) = 0.11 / 5.72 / 5.52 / 5.63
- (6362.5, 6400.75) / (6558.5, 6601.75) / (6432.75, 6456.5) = -0.83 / 6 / 5.58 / 5.87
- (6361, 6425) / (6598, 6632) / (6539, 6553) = -2.38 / 5.95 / 4.99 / 5.29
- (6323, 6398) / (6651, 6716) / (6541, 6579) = 0.48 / 5.68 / 5.56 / 5.6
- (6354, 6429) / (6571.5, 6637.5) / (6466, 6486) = -0.36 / 5.89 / 5.37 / 5.68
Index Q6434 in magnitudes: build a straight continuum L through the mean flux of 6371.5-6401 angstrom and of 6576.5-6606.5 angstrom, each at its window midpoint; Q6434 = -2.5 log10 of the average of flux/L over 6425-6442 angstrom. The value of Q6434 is -0.05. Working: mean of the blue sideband 5.92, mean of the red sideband 5.59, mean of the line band 6.11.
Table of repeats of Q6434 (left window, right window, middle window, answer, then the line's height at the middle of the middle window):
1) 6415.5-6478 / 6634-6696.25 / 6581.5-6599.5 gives -0.02 mag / 5.64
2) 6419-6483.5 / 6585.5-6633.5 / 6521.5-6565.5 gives -0.06 mag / 5.54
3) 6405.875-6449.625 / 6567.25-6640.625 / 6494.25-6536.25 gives -0.07 mag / 5.68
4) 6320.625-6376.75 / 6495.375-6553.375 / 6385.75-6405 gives -0.05 mag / 5.67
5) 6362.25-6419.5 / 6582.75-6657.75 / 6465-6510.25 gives -0.03 mag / 5.66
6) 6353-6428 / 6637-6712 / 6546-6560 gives 0.04 mag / 5.67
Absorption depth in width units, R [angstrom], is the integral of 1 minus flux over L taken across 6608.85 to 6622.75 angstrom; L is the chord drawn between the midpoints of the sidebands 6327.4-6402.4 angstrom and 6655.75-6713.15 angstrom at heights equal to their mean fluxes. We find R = 2.2 angstrom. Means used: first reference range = 5.71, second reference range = 5.57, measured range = 4.7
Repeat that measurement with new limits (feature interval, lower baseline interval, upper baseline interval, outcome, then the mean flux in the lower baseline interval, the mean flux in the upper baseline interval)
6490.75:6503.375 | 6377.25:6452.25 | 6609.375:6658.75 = -0.6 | 5.98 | 5.3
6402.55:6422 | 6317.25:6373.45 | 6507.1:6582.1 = -0.9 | 5.52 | 5.82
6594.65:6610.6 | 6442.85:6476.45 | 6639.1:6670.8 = 1.9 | 5.92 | 5.51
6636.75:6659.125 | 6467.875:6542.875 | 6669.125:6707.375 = 0.7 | 5.98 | 5.52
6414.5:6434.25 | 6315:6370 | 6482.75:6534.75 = -1.3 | 5.5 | 5.96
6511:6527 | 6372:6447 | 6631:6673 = -1.3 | 5.95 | 5.46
